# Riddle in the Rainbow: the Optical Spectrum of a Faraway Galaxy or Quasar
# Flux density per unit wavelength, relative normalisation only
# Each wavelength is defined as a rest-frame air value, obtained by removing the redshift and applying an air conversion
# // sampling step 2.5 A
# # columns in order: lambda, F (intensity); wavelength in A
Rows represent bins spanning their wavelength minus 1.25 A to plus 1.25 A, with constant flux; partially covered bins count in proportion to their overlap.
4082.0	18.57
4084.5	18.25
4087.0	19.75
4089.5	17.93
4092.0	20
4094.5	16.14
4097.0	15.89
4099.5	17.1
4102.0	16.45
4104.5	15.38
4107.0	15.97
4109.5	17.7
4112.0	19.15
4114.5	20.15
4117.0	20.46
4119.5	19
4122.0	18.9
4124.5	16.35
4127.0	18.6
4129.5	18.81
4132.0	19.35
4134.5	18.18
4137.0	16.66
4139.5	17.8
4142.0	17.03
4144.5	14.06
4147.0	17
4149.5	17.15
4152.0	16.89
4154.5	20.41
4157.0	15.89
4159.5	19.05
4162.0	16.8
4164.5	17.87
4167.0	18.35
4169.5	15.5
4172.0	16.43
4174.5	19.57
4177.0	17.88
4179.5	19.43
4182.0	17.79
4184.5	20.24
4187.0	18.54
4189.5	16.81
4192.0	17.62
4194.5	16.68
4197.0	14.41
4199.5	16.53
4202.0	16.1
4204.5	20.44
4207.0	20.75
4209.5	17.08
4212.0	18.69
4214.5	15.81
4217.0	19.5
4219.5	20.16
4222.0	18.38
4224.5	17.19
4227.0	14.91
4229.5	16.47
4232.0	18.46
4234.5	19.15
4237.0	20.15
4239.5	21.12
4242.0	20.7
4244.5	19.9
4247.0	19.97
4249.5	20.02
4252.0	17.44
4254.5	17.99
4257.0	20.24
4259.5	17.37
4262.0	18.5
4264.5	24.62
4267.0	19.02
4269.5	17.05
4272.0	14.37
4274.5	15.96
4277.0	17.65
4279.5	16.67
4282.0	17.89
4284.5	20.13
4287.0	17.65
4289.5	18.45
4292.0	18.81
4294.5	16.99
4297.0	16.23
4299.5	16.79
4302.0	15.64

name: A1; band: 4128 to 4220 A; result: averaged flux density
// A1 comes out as 17.7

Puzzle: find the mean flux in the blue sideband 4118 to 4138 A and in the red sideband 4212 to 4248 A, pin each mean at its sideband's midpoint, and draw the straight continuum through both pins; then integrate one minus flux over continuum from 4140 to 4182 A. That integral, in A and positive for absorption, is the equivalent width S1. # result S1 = 2.1 A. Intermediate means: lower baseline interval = 18.3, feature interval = 17.5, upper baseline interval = 18.7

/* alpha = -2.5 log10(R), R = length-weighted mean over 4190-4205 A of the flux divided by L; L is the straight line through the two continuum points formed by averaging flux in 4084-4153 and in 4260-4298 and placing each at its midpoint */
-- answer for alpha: 0.07 mag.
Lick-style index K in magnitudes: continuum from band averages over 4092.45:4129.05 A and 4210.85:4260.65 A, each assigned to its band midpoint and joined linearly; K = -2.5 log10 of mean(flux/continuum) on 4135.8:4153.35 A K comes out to 0.08 mag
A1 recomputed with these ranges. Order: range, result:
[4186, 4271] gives 18.5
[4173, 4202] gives 17.7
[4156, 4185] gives 17.9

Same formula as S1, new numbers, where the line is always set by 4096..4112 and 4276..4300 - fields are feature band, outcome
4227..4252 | -2.50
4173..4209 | -1.80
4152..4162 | -0.64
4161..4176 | -0.36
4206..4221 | -1.15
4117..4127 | -1.01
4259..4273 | -0.80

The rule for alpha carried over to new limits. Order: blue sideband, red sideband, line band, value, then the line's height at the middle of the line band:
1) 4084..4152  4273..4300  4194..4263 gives -0.05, 17.6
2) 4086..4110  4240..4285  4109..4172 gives -0.02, 17.6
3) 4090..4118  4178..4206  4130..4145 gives 0.02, 17.7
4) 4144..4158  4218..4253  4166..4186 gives -0.03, 17.6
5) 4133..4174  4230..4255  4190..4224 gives 0.05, 18.6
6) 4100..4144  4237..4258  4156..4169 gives 0.06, 18.5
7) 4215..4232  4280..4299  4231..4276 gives -0.07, 17.8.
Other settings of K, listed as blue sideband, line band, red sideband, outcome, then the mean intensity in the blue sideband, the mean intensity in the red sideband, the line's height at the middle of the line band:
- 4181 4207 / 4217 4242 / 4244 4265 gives 0.00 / 17.7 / 19.4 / 18.7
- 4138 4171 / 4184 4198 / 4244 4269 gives 0.04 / 17.2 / 19.4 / 18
